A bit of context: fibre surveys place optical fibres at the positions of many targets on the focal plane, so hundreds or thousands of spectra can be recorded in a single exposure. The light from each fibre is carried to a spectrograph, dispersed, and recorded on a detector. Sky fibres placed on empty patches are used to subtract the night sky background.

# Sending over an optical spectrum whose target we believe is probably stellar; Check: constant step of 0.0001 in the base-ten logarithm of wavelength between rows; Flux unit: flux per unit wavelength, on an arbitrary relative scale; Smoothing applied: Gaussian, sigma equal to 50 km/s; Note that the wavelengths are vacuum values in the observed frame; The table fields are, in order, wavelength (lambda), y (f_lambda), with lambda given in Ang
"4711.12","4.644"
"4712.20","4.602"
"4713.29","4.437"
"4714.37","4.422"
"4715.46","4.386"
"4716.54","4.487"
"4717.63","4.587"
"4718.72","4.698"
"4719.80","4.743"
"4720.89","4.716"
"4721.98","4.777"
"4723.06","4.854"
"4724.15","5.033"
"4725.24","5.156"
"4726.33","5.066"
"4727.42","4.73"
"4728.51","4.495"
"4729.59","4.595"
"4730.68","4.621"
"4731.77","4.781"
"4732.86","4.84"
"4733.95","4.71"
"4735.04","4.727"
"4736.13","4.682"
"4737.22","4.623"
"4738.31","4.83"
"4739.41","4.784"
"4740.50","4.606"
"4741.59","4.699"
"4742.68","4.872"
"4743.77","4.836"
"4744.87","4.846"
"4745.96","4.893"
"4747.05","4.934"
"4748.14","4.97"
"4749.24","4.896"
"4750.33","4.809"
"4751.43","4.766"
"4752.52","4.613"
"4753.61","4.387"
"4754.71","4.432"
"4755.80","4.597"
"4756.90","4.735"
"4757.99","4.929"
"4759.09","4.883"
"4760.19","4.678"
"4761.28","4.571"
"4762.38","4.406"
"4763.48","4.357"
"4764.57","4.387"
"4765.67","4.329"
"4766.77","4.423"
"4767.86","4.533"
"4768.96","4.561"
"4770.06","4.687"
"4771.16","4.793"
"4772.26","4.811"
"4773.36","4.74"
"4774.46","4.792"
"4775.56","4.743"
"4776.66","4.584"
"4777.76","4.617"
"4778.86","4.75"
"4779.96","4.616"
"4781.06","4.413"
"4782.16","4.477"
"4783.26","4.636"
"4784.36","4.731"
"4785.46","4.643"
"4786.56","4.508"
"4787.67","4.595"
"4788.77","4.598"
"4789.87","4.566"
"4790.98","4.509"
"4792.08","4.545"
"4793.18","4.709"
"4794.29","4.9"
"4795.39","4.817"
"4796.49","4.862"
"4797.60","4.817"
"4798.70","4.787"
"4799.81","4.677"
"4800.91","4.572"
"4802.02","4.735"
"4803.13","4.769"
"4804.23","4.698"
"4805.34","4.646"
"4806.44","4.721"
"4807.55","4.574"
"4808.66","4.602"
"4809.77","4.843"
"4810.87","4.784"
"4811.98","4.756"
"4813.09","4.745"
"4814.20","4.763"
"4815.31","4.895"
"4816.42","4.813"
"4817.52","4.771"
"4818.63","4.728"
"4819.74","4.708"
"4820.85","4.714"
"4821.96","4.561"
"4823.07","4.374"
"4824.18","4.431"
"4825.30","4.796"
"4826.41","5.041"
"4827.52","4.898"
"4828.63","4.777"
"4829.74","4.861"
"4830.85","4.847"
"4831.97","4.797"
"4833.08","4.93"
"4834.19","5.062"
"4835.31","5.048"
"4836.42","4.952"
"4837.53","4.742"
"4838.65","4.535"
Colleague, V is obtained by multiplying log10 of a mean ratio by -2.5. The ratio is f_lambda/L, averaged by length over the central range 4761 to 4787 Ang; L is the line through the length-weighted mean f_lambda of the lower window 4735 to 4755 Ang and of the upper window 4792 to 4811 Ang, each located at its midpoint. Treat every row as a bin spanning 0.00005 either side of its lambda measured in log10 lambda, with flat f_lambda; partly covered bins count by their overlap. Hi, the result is 0.04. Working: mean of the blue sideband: 4.75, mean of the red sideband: 4.73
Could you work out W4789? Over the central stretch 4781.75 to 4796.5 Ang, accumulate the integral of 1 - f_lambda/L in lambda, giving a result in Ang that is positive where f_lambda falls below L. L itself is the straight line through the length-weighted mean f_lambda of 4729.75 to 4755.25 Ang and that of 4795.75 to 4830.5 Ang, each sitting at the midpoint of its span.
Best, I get 0.3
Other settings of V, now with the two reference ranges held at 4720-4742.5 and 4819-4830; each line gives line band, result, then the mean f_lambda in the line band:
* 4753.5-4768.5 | 0.05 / 4.55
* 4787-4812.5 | 0.01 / 4.7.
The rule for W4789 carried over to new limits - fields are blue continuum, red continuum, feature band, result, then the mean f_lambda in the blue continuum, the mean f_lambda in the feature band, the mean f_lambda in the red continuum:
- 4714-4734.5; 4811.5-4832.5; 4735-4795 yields 0.9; 4.72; 4.66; 4.75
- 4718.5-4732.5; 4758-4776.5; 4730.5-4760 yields -0.3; 4.79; 4.75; 4.61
